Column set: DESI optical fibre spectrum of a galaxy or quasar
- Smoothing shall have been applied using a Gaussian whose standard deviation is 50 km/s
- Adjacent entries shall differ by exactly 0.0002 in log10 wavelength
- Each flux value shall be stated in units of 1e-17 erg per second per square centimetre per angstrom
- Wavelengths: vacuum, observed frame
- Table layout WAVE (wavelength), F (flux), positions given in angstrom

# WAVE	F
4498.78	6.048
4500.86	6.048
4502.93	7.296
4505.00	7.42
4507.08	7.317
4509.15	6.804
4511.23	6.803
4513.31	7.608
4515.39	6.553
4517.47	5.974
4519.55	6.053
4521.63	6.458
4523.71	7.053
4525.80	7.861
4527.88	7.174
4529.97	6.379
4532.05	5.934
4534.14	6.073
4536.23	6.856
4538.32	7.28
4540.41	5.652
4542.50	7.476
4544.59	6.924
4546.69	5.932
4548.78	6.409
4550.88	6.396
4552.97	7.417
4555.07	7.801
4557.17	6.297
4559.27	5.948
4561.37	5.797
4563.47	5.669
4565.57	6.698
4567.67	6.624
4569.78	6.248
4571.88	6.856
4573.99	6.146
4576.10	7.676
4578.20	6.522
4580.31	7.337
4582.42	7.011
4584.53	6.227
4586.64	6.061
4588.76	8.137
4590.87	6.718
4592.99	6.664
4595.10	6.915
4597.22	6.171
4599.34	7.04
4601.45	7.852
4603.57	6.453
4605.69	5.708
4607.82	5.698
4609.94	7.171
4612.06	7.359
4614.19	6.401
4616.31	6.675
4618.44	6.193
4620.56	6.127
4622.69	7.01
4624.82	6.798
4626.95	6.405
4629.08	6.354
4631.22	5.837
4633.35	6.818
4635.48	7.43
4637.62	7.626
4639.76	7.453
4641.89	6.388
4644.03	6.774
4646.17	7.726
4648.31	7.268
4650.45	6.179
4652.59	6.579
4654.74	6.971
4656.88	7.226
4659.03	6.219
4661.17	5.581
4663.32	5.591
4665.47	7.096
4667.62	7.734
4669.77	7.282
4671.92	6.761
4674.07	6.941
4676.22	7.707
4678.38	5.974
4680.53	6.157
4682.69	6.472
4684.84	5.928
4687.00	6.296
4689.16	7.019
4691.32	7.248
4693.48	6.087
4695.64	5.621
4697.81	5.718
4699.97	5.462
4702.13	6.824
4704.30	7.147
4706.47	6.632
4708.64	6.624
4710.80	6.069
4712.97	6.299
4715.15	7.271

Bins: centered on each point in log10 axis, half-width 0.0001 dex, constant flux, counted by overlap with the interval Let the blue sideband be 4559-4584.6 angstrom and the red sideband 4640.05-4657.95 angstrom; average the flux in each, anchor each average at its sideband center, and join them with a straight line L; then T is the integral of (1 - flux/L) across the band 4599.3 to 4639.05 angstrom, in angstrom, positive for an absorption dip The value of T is 0.6 angstrom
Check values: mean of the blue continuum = 6.55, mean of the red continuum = 6.92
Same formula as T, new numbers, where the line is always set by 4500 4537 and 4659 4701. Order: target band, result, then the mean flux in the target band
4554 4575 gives 0.8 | 6.41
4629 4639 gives -0.5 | 6.87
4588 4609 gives -0.3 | 6.72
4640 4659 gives -1.1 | 6.88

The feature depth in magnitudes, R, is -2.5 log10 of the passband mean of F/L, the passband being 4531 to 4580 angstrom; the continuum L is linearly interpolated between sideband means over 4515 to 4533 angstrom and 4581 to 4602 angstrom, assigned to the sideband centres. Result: 0.03 mag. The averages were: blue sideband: 6.61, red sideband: 6.86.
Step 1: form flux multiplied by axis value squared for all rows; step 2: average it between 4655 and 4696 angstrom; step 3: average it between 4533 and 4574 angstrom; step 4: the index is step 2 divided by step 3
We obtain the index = 1.07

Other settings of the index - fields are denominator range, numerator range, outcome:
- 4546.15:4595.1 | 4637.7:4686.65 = 1.05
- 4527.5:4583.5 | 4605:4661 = 1.05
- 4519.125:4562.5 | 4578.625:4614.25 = 1.04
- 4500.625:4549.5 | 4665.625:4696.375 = 1.06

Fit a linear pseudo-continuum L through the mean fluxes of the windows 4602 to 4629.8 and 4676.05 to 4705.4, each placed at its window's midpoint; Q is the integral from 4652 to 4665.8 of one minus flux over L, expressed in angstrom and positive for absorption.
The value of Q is 0.0 angstrom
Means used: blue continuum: 6.52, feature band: 6.42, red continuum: 6.36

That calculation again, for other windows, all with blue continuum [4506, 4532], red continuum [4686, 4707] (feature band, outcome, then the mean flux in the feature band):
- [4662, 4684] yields -1.0 angstrom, 6.75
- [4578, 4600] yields -0.5 angstrom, 6.8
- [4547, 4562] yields 0.3 angstrom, 6.57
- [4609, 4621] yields -0.2 angstrom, 6.68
